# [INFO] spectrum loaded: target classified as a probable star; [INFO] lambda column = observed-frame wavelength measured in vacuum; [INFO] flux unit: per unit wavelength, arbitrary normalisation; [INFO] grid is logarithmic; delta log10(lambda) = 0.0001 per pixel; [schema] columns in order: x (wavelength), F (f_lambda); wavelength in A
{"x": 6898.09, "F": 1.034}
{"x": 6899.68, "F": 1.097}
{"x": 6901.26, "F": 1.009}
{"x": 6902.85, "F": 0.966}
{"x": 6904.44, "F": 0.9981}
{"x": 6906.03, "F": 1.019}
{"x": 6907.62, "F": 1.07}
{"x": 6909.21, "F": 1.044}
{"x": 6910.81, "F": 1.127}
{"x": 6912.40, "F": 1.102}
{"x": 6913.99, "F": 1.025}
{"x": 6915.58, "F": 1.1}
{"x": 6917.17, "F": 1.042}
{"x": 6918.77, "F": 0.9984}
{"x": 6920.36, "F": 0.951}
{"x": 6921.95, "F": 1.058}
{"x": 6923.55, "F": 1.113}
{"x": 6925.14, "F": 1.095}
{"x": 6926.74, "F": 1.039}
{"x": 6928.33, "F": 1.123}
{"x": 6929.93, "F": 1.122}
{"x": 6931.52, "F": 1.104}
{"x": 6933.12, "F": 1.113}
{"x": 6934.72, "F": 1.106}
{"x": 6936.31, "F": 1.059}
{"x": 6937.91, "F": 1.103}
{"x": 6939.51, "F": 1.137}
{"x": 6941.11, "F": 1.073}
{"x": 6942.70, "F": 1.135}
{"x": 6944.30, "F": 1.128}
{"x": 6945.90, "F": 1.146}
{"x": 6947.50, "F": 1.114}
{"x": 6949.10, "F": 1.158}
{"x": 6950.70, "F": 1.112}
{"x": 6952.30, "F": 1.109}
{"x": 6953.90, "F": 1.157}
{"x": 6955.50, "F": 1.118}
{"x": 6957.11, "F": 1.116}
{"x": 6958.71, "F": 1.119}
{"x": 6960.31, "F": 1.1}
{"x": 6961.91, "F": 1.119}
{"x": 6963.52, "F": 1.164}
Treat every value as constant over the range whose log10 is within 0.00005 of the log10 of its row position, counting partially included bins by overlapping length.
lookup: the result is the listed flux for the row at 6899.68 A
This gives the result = 1.097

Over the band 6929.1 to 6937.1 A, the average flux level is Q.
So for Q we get 1.1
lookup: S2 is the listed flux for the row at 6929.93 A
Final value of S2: 1.122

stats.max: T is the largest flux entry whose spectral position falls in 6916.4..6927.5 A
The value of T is 1.113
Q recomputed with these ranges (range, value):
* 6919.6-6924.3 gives 1.04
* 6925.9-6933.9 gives 1.1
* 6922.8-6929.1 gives 1.09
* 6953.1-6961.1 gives 1.12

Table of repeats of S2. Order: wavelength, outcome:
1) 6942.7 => 1.135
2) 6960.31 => 1.1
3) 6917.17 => 1.042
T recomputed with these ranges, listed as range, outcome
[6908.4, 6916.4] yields 1.127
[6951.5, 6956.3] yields 1.157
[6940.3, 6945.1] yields 1.135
